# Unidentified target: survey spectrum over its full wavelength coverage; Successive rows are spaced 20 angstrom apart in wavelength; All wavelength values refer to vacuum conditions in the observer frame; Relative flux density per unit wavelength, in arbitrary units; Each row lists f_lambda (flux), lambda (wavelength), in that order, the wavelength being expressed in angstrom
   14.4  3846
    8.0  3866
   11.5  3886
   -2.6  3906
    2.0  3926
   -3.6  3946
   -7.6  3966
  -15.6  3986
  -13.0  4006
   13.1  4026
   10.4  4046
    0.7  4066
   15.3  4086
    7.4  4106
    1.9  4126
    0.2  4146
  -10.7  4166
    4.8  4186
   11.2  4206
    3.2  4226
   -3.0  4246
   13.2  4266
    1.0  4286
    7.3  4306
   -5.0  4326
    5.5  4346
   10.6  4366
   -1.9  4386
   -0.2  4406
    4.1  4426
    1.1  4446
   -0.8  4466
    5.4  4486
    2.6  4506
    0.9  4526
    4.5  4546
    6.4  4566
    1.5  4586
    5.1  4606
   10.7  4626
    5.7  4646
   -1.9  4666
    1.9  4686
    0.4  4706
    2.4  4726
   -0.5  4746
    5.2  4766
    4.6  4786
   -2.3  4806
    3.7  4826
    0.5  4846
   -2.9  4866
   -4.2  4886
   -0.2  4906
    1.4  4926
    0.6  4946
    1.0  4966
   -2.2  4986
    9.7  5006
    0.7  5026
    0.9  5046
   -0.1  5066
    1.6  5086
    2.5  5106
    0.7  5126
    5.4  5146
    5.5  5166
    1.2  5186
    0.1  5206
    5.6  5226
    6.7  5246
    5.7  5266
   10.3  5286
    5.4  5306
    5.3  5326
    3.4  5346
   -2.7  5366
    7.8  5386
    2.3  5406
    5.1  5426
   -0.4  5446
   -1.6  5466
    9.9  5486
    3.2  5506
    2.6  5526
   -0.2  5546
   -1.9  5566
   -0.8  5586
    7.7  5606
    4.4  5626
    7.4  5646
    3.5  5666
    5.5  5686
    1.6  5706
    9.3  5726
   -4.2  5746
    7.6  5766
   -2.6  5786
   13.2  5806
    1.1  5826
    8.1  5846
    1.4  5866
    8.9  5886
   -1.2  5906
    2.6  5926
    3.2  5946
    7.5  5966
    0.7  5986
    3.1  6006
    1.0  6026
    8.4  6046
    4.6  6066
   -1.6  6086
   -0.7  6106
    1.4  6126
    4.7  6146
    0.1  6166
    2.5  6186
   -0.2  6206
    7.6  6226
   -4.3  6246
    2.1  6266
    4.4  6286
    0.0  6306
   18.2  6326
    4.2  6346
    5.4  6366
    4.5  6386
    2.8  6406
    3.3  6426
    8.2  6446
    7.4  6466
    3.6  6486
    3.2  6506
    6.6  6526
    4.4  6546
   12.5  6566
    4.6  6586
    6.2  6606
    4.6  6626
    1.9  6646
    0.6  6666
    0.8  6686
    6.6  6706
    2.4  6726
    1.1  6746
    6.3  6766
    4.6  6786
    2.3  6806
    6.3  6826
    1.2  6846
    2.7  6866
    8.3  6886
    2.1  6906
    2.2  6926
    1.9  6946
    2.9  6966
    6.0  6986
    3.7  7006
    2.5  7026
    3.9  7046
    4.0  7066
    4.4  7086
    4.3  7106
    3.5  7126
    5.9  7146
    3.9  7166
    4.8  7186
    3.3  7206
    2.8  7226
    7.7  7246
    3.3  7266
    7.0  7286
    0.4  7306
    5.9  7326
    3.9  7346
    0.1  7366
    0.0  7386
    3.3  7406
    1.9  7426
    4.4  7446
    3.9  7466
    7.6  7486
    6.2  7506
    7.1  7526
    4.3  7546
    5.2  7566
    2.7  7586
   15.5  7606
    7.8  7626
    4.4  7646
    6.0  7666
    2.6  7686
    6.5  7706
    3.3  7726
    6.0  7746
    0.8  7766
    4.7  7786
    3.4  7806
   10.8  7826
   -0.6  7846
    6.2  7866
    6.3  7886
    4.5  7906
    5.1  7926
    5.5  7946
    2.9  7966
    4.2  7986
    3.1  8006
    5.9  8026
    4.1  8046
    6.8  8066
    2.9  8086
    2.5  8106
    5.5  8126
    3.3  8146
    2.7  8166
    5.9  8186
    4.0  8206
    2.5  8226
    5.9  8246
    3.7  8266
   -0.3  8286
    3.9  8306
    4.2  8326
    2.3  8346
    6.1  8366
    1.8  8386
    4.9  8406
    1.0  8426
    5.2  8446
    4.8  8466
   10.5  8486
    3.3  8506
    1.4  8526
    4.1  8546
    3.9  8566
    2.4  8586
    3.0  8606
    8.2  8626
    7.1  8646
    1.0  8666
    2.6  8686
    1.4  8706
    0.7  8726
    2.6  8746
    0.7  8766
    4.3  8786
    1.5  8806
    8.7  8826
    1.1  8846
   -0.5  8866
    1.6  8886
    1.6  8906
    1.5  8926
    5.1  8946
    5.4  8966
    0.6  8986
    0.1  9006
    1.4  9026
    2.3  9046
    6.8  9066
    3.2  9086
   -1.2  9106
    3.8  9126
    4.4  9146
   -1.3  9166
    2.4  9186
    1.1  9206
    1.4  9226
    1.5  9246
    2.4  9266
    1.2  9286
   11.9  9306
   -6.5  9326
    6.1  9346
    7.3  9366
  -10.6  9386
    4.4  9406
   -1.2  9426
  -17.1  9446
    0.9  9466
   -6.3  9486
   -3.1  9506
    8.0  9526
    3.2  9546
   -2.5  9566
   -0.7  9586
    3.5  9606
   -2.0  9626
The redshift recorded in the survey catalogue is 0.695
